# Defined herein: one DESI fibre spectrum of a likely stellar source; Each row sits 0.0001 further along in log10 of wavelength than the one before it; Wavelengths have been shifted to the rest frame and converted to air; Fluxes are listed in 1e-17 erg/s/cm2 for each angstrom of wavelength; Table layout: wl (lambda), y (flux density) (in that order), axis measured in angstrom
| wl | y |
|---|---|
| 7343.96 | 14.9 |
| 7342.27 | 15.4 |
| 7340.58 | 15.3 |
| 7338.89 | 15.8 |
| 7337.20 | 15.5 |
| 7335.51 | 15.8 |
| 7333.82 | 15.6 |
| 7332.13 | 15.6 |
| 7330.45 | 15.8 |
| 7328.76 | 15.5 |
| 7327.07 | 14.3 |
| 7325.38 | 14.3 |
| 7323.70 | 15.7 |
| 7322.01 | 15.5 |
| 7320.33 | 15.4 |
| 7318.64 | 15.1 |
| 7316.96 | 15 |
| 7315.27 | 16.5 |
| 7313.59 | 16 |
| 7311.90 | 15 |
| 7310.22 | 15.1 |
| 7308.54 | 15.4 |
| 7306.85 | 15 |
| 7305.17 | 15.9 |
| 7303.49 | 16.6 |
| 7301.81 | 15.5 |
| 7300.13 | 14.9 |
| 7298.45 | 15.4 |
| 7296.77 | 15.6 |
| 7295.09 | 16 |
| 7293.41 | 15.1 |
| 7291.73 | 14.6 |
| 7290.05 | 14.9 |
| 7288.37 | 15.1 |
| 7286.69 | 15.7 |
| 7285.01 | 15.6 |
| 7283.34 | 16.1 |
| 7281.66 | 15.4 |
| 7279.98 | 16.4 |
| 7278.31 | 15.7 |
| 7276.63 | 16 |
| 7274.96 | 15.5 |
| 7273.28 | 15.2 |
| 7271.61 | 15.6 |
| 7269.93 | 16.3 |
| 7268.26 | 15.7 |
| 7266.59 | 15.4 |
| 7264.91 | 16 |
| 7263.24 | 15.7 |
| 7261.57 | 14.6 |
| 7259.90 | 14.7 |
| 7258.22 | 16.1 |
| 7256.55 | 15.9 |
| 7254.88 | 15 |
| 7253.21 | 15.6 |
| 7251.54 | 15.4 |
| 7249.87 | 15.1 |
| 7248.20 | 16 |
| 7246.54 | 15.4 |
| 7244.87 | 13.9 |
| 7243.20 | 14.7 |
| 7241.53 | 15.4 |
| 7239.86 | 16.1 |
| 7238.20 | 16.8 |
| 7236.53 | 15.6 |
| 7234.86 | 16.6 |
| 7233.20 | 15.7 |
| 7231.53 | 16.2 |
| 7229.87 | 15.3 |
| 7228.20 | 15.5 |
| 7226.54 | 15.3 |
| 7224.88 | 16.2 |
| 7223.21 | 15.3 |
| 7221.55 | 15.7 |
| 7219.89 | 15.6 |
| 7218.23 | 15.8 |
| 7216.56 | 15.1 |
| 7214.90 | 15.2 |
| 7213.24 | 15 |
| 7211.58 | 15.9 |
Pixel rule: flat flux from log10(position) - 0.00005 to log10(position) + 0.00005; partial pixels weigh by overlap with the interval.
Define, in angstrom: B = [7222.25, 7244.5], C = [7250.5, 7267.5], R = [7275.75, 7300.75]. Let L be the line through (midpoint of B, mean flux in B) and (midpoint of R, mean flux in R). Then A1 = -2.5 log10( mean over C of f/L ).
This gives 0.01 mag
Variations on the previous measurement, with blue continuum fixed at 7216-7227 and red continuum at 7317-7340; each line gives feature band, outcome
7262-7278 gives -0.01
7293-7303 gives 0.00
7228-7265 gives 0.00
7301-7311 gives -0.01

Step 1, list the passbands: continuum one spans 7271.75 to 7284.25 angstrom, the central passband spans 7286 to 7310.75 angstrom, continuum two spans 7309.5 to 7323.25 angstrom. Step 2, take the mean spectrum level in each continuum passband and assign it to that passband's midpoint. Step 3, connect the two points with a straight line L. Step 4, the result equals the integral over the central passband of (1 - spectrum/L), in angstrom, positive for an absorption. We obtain 0.3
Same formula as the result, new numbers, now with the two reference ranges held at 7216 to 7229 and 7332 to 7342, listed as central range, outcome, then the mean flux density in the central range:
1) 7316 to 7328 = 0.4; 15.1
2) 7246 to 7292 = 0.1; 15.5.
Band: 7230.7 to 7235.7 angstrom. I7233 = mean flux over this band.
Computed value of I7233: 16.2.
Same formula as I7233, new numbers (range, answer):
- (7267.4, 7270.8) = 16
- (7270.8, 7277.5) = 15.6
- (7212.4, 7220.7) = 15.3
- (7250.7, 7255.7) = 15.3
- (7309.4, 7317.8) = 15.5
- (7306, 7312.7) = 15.1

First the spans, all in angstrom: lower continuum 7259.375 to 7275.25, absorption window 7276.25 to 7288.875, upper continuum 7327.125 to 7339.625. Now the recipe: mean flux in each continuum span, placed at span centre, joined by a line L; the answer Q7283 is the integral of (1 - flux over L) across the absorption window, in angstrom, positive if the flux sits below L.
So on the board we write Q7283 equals -0.2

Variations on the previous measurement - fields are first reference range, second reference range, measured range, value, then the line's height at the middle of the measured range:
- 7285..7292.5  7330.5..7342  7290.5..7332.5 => -0.1 angstrom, 15.4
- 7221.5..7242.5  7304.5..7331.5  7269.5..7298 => -0.1 angstrom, 15.5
